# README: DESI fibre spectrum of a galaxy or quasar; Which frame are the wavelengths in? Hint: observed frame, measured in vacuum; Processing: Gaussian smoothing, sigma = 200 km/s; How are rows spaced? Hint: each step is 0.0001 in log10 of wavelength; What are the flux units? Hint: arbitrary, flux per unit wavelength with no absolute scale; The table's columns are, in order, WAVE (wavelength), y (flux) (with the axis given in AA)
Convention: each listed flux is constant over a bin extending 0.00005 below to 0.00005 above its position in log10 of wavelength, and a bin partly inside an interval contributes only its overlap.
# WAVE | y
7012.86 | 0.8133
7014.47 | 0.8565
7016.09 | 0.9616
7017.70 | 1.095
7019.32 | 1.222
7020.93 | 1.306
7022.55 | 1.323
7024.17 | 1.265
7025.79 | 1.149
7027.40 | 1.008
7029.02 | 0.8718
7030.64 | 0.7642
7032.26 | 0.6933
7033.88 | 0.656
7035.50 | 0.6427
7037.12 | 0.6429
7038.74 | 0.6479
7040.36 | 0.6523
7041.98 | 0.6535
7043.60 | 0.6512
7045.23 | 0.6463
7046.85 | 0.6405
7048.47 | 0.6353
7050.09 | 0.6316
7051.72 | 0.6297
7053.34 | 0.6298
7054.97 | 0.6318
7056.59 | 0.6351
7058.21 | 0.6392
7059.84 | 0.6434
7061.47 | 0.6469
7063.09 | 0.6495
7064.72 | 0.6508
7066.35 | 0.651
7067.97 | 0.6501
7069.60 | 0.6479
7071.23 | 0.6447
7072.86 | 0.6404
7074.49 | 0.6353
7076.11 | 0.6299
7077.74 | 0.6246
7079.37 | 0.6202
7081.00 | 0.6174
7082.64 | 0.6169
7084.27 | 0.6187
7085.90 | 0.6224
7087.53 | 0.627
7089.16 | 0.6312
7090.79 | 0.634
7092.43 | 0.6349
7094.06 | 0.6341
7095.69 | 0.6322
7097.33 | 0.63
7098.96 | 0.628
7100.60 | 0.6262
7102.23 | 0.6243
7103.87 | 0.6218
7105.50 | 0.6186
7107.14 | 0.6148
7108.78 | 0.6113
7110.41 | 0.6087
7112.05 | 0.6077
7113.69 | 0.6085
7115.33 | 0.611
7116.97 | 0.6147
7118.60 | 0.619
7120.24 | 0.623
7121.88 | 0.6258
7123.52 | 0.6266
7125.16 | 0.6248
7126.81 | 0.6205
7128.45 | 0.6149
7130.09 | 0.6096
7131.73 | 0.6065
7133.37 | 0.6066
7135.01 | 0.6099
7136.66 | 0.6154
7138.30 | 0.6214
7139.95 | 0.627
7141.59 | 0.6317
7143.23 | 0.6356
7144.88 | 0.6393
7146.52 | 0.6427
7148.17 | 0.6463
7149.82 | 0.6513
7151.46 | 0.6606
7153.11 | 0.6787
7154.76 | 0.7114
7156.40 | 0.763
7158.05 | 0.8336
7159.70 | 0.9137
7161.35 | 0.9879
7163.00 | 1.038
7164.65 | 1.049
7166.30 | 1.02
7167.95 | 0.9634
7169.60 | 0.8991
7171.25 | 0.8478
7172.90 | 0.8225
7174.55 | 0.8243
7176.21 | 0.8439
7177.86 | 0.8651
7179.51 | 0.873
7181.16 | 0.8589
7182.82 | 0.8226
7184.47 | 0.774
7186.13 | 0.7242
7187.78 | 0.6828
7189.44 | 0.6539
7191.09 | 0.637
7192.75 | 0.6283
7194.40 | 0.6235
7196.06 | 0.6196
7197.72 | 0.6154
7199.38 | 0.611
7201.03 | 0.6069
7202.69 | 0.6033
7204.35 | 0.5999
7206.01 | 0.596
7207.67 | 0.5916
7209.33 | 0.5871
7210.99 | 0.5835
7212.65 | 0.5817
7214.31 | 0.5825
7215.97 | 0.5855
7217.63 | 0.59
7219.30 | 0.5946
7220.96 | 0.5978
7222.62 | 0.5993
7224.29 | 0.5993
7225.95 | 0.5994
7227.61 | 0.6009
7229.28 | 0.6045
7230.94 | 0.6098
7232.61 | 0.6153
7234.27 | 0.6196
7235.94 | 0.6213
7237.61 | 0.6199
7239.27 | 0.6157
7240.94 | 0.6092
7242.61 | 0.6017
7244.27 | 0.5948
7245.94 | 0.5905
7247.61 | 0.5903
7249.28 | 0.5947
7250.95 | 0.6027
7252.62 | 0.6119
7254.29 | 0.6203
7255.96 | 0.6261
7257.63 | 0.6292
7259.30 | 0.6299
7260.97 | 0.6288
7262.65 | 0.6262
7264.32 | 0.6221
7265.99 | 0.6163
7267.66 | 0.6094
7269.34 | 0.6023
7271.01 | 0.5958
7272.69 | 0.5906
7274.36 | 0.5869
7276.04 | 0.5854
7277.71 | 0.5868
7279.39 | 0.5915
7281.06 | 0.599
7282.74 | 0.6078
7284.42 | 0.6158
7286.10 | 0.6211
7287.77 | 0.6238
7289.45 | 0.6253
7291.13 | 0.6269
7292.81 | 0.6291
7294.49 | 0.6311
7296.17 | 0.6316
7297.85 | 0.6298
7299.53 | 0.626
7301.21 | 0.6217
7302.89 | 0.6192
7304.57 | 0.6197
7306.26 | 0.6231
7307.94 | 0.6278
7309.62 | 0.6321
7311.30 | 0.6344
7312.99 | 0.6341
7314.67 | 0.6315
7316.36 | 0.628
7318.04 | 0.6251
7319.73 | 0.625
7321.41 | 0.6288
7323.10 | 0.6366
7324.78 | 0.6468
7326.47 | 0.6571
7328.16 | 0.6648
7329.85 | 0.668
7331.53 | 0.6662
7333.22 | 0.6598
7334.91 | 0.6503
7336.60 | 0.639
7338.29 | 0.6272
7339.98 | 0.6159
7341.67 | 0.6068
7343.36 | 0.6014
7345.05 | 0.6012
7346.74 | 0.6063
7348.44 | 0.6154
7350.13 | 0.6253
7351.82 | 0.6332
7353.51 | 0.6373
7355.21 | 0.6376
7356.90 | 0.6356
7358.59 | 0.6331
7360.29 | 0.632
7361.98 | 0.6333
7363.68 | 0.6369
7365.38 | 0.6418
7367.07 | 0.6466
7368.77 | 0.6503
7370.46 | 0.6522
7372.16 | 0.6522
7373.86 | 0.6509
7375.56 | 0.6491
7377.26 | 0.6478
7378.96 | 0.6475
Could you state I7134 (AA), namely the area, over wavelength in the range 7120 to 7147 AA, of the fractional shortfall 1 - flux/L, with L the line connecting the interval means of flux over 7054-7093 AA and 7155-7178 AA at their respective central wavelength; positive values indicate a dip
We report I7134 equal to 6.17 AA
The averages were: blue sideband 0.635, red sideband 0.901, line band 0.622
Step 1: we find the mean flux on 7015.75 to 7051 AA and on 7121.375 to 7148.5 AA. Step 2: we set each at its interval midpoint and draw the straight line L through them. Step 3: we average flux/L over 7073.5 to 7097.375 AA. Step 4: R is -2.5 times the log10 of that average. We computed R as 0.170 mag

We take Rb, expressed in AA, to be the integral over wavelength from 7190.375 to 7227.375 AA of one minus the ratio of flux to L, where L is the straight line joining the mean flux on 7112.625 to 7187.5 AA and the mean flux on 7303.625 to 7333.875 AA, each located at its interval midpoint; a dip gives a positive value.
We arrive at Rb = 5.3 AA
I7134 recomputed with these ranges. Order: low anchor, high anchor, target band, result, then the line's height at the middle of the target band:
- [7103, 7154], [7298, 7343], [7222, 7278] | 2.1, 0.631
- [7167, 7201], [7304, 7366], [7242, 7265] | 2.9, 0.7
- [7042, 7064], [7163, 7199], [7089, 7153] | 8.6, 0.723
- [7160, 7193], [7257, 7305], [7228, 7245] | 2.4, 0.713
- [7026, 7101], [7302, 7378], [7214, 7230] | 1.2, 0.645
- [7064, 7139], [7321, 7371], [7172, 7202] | -4.7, 0.628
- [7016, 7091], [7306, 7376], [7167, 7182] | -3.8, 0.693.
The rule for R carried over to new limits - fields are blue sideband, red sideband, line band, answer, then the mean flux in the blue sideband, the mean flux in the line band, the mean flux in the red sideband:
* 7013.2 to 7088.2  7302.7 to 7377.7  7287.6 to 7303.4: 0.04 mag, 0.744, 0.627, 0.635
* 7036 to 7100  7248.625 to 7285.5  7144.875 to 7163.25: -0.22 mag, 0.637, 0.761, 0.608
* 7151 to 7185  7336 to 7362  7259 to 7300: 0.17 mag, 0.862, 0.613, 0.623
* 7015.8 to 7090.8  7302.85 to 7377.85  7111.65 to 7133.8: 0.16 mag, 0.736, 0.616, 0.635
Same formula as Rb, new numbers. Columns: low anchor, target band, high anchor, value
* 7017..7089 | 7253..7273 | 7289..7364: 1.17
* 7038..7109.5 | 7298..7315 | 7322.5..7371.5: 0.25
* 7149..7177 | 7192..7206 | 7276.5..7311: 3.14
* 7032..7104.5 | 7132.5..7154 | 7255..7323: -0.17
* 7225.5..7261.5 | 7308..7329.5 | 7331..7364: -0.46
